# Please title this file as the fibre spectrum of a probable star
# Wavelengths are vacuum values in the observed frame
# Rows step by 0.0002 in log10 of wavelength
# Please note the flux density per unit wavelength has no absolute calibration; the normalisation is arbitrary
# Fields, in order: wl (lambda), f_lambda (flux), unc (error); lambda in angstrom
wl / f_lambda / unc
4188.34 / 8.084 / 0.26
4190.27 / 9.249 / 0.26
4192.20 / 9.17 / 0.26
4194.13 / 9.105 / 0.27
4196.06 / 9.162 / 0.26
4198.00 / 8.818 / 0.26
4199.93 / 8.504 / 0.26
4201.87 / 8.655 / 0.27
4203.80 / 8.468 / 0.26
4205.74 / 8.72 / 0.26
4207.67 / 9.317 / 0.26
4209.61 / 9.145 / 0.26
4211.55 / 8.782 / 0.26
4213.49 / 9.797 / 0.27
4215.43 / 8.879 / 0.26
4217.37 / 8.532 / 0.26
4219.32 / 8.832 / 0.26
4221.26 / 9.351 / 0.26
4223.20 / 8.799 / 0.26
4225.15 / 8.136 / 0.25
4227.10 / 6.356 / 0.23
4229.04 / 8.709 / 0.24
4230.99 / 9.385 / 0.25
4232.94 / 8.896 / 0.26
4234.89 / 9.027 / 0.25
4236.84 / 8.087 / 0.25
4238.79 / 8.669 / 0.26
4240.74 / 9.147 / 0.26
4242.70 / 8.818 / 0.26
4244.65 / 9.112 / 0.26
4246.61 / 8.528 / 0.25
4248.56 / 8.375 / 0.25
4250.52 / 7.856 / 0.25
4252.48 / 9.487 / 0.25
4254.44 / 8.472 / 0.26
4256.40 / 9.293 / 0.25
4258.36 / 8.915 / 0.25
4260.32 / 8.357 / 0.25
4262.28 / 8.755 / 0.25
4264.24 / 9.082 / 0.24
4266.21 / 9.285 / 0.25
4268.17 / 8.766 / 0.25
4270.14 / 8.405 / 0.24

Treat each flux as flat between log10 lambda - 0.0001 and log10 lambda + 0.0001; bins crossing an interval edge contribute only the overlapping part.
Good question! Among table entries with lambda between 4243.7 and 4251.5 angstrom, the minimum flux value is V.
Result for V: 7.856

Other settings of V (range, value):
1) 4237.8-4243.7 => 8.669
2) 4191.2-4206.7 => 8.468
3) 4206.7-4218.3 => 8.532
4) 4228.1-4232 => 8.709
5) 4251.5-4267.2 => 8.357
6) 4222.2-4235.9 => 6.356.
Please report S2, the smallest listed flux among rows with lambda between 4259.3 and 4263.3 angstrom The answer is 8.357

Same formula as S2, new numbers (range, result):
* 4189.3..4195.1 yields 9.105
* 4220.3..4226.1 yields 8.136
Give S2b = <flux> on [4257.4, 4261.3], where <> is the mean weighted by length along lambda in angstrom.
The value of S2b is 8.64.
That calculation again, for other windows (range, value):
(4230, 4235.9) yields 9.09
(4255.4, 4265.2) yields 8.89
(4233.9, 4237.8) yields 8.56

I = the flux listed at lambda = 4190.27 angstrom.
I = 9.249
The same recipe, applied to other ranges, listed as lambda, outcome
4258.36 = 8.915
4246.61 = 8.528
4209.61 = 9.145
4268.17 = 8.766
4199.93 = 8.504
